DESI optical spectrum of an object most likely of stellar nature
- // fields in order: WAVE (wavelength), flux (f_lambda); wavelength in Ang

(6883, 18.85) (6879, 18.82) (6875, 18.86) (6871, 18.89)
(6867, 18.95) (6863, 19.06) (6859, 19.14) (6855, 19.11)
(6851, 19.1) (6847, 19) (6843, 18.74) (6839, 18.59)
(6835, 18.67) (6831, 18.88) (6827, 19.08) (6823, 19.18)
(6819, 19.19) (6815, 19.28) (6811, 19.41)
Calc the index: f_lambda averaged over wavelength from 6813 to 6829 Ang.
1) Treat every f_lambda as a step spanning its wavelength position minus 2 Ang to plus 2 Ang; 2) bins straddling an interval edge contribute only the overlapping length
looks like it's 19.2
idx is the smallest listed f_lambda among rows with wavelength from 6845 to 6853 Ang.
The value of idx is 19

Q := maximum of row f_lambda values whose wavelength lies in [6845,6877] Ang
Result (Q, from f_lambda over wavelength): 19.14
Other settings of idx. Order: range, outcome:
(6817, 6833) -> 18.88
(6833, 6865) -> 18.59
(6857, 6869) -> 18.95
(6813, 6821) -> 19.19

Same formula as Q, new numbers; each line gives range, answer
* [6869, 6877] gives 18.89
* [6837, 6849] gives 19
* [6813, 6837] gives 19.28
